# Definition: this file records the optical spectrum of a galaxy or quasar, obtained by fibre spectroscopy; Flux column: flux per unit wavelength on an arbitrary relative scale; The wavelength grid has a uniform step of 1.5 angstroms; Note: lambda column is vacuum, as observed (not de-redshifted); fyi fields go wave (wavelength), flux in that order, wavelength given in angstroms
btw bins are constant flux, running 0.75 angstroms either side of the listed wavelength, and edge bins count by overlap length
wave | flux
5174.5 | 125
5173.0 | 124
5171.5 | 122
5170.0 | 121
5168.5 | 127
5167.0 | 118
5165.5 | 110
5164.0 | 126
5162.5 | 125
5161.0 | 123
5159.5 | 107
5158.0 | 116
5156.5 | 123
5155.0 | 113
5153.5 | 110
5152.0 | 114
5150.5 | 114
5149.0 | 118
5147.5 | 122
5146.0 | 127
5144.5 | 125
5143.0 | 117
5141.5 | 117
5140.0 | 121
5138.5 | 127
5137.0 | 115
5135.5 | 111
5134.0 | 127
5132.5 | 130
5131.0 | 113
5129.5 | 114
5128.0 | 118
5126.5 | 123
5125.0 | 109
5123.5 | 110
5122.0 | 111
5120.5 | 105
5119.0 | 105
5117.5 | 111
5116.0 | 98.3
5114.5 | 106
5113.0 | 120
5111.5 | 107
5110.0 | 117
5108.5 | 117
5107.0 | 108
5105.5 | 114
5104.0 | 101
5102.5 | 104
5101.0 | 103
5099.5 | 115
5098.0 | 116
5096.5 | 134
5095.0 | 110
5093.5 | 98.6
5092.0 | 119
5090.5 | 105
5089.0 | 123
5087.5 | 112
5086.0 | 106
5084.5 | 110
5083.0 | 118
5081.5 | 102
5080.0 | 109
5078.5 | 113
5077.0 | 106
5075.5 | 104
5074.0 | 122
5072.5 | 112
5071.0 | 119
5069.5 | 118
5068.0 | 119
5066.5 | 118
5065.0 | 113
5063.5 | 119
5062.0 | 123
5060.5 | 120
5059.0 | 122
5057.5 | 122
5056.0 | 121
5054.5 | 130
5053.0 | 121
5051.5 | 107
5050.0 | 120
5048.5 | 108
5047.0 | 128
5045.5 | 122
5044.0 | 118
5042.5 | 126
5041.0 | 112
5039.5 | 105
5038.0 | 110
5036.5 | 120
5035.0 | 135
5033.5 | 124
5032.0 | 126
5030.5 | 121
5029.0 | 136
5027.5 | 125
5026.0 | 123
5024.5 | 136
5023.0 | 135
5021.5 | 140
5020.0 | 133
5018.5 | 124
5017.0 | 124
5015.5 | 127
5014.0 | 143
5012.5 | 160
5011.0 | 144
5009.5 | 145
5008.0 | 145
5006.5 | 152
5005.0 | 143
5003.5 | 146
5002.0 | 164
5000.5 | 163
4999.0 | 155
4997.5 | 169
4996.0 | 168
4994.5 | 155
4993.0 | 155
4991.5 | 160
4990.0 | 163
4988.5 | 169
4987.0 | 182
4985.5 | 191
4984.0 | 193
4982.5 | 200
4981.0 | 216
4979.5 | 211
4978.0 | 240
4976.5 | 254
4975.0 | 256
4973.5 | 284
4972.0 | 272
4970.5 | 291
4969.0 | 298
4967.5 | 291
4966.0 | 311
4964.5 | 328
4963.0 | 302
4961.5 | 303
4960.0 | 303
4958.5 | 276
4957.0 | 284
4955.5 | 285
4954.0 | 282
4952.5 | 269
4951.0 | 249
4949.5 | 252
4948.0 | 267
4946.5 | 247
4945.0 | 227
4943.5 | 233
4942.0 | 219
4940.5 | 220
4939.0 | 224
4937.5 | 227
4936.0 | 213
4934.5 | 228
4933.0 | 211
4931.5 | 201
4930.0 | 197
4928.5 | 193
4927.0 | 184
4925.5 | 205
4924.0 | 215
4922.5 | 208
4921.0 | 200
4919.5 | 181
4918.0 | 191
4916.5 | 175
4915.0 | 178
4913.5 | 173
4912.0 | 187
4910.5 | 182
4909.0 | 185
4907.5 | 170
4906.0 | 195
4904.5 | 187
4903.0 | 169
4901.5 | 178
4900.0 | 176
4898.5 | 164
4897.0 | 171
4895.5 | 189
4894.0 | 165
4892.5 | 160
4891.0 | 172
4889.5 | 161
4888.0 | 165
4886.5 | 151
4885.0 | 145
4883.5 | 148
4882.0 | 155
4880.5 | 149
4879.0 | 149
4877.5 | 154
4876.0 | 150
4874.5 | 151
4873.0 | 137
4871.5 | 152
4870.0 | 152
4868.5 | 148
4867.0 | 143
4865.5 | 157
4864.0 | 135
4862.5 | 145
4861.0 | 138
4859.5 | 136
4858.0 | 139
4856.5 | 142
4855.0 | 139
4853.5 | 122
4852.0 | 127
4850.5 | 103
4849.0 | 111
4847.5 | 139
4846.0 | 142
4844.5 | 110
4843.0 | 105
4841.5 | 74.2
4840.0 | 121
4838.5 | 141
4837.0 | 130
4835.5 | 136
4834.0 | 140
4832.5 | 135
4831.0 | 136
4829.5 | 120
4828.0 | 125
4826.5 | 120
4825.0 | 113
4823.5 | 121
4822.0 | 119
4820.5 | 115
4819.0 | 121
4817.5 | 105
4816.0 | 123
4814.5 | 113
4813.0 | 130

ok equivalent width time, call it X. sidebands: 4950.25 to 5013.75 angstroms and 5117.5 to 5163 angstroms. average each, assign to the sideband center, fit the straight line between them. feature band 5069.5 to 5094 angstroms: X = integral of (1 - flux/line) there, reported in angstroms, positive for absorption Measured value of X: 6.8 angstroms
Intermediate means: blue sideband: 219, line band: 112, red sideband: 117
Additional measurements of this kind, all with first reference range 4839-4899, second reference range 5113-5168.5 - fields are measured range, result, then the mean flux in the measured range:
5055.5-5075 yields 0.8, 119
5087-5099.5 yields 0.6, 115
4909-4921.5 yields -4.1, 183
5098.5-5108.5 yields 1.0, 108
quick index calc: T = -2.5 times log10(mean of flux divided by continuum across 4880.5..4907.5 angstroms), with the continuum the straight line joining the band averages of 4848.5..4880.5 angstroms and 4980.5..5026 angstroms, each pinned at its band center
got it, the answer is -0.17 mag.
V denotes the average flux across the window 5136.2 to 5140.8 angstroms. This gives 121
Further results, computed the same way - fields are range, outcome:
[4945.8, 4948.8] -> 257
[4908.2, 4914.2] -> 182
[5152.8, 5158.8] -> 115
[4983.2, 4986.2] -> 192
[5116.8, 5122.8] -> 108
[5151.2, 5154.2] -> 112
